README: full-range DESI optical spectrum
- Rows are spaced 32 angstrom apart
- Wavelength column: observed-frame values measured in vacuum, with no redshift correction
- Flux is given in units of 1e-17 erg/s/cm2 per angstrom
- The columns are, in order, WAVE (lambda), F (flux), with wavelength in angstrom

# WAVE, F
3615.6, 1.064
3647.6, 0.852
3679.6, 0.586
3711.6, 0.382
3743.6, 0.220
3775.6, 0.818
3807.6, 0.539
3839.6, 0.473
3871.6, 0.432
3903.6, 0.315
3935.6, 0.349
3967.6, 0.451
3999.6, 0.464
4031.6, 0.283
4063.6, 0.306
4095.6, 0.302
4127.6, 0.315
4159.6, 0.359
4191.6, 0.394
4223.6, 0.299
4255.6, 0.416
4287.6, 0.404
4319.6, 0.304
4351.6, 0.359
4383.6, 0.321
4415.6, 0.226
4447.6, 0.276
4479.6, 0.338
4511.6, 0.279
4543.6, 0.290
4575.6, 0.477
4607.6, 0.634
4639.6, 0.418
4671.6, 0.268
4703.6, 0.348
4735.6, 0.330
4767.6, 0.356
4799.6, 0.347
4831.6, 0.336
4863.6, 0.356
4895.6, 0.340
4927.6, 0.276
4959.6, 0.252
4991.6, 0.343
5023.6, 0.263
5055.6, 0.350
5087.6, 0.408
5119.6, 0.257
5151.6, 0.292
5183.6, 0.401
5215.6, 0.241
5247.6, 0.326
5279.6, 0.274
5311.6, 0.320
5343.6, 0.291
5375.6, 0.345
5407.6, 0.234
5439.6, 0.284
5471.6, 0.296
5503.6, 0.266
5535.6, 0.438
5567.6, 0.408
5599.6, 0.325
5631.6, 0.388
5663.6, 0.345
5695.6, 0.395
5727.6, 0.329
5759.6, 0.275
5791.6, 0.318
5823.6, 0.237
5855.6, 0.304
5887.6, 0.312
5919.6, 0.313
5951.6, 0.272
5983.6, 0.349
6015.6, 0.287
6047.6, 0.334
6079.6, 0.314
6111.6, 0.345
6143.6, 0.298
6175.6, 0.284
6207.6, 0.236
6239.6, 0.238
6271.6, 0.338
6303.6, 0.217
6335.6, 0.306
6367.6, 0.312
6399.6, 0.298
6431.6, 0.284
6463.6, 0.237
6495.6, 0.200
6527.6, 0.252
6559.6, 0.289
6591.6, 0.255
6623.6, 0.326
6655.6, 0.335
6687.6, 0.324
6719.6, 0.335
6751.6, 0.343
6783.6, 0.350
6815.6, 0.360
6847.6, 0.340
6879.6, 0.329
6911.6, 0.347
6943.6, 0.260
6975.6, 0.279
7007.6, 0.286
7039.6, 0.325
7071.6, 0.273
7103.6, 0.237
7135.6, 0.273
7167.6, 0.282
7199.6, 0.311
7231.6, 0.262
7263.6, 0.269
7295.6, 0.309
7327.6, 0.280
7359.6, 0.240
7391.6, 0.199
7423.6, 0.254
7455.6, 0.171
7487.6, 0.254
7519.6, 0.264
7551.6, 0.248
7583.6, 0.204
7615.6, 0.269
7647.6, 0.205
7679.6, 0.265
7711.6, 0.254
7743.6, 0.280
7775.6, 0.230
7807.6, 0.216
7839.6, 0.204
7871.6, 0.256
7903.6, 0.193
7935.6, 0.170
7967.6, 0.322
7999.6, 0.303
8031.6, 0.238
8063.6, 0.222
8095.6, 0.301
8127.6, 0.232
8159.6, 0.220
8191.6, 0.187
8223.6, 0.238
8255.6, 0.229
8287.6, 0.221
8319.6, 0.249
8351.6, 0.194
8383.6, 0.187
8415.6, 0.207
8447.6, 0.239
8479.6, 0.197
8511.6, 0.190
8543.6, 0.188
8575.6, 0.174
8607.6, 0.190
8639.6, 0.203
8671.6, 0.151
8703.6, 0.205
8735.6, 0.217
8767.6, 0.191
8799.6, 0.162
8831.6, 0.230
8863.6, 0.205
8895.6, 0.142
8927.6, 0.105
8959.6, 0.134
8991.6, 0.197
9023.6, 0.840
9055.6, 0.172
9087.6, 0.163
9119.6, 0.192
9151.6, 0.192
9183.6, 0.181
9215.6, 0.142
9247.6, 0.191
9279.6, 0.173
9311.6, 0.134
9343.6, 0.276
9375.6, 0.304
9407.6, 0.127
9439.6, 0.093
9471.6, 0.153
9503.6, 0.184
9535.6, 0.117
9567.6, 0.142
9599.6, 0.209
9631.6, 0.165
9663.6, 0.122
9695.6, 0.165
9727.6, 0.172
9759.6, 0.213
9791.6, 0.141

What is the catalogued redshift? 1.421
